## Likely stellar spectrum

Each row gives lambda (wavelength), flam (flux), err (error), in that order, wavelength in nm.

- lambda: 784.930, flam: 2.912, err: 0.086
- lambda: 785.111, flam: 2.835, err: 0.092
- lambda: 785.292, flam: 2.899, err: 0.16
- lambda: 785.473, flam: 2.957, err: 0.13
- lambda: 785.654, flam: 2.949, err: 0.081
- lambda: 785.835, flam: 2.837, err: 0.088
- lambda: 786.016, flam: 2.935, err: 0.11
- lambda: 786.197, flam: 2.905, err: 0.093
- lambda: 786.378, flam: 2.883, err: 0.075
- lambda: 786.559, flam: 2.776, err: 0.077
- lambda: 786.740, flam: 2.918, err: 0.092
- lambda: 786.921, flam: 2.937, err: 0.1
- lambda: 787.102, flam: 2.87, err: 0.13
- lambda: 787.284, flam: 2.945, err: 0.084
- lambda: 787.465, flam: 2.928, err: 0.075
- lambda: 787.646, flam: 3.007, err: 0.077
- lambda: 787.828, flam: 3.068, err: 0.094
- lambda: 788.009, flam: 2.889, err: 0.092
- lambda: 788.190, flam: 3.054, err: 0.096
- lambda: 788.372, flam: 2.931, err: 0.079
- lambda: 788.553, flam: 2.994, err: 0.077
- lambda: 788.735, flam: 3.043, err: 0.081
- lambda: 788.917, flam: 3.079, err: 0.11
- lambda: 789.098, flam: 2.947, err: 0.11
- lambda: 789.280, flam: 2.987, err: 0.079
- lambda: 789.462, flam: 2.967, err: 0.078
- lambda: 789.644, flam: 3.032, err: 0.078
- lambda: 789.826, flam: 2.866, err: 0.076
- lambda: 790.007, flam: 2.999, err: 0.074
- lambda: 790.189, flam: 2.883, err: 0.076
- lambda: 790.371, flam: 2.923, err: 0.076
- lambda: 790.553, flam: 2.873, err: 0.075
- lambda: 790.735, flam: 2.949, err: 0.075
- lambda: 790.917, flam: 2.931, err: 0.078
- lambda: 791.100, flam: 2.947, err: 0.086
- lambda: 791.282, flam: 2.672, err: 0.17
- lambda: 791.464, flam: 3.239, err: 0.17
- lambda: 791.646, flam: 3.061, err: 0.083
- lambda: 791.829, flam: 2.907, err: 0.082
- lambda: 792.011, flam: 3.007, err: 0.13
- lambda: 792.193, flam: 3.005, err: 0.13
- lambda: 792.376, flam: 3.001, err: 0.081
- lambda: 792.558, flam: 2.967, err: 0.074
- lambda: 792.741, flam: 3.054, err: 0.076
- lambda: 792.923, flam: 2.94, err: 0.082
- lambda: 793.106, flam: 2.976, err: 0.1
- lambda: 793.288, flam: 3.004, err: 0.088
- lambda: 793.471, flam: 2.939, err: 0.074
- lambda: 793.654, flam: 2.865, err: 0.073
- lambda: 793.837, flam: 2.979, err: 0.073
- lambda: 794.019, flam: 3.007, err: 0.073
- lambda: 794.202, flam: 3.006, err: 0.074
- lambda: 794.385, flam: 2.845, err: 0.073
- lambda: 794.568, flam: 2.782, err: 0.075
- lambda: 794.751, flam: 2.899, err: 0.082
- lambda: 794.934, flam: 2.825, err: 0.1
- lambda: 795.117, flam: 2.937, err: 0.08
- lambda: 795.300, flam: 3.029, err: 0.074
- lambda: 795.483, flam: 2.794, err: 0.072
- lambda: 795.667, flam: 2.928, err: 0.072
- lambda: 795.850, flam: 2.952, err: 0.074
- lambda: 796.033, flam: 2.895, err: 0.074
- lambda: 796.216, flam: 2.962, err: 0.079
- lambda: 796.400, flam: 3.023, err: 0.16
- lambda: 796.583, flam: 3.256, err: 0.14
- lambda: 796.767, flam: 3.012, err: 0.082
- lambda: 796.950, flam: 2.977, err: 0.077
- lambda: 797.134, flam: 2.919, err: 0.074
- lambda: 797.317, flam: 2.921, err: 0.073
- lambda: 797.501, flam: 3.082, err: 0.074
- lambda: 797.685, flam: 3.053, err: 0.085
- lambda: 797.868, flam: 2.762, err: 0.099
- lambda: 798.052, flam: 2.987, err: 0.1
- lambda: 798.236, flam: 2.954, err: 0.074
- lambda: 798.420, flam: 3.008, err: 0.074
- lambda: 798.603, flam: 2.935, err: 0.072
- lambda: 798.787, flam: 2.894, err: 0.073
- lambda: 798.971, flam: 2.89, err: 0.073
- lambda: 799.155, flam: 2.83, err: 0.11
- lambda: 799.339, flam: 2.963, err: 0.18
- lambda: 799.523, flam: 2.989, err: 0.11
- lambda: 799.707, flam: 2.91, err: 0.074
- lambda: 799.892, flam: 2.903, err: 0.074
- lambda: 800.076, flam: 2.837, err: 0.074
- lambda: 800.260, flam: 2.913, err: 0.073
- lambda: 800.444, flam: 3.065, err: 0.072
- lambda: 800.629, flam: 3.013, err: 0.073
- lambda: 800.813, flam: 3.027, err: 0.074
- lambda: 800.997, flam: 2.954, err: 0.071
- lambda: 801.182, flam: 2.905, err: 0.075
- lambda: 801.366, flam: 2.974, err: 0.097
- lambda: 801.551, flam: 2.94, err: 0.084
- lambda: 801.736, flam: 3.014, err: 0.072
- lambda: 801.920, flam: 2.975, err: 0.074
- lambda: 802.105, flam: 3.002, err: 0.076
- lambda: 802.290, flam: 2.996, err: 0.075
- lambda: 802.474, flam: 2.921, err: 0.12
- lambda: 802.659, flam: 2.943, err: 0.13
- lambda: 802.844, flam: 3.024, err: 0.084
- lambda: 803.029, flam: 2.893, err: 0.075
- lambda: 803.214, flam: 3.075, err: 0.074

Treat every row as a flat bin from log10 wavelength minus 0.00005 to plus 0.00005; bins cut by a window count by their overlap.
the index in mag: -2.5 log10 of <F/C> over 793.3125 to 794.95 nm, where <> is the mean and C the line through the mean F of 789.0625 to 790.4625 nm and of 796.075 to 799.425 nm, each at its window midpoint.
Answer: 0.02 mag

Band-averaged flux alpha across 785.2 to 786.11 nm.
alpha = 2.91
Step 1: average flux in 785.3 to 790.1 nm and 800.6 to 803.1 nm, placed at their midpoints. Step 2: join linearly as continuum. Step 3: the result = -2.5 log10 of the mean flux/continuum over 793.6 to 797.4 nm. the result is 0.01 mag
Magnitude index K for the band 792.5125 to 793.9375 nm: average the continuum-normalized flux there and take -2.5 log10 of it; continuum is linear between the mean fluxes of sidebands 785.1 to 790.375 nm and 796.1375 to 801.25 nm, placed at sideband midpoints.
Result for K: -0.005 mag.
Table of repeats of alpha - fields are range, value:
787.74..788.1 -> 2.99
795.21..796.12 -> 2.92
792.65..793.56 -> 2.98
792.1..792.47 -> 3.01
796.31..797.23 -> 3.04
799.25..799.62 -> 2.98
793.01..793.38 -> 2.99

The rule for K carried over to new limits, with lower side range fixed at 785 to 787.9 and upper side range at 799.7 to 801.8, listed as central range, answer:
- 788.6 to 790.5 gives -0.02 mag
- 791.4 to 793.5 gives -0.03 mag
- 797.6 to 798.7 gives 0.00 mag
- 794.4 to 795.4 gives 0.02 mag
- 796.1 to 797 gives -0.04 mag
